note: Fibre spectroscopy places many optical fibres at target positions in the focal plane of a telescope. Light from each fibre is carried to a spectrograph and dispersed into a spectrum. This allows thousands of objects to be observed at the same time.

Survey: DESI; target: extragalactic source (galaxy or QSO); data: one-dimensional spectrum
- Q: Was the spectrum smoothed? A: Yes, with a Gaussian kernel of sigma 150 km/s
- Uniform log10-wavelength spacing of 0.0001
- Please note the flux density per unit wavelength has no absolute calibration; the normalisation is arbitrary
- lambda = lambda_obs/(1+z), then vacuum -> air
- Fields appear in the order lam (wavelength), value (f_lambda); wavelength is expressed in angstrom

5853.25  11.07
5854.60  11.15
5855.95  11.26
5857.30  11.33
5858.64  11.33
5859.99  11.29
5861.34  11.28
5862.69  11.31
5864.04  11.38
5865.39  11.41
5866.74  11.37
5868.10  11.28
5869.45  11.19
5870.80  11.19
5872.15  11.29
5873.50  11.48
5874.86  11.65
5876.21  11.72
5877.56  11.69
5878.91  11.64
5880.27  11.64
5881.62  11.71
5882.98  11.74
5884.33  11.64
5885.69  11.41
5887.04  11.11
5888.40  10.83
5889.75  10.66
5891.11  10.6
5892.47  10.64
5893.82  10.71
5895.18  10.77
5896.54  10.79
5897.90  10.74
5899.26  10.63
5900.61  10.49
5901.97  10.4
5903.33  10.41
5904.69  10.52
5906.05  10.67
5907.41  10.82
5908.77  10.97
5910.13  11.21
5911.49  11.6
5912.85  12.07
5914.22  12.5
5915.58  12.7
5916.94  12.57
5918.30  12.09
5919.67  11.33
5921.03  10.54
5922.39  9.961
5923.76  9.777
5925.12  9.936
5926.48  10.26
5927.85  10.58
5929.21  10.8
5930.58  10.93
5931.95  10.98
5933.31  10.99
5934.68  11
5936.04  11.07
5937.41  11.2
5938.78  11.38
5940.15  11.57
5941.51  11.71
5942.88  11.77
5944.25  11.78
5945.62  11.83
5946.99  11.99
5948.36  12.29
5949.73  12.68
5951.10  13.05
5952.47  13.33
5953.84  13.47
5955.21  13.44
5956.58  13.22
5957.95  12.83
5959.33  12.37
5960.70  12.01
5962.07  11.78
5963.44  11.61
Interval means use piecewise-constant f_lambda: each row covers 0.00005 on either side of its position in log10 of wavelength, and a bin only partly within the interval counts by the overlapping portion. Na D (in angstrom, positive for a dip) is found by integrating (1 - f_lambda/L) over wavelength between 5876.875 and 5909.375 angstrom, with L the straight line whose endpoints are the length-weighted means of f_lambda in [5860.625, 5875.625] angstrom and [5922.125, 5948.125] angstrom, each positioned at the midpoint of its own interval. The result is 0.8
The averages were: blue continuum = 11.3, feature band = 11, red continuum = 11.1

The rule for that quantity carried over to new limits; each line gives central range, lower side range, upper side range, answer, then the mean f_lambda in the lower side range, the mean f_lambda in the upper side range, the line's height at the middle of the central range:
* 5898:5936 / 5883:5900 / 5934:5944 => 0.64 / 10.9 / 11.4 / 11.2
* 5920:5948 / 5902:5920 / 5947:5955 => 2.92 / 11.5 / 12.9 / 12.3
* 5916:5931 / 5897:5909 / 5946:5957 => 0.96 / 10.6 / 12.9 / 11.6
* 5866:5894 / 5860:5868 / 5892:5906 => -0.77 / 11.3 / 10.6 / 11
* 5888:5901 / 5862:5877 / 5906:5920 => 1.01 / 11.4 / 11.7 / 11.6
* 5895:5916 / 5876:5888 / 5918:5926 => -0.23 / 11.6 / 10.5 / 11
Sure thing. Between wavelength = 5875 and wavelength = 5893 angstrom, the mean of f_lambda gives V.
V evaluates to 11.3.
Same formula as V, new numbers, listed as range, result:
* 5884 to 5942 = 11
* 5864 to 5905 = 11.1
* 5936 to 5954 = 12.1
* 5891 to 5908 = 10.6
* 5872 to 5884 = 11.6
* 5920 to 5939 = 10.7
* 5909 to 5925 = 11.4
